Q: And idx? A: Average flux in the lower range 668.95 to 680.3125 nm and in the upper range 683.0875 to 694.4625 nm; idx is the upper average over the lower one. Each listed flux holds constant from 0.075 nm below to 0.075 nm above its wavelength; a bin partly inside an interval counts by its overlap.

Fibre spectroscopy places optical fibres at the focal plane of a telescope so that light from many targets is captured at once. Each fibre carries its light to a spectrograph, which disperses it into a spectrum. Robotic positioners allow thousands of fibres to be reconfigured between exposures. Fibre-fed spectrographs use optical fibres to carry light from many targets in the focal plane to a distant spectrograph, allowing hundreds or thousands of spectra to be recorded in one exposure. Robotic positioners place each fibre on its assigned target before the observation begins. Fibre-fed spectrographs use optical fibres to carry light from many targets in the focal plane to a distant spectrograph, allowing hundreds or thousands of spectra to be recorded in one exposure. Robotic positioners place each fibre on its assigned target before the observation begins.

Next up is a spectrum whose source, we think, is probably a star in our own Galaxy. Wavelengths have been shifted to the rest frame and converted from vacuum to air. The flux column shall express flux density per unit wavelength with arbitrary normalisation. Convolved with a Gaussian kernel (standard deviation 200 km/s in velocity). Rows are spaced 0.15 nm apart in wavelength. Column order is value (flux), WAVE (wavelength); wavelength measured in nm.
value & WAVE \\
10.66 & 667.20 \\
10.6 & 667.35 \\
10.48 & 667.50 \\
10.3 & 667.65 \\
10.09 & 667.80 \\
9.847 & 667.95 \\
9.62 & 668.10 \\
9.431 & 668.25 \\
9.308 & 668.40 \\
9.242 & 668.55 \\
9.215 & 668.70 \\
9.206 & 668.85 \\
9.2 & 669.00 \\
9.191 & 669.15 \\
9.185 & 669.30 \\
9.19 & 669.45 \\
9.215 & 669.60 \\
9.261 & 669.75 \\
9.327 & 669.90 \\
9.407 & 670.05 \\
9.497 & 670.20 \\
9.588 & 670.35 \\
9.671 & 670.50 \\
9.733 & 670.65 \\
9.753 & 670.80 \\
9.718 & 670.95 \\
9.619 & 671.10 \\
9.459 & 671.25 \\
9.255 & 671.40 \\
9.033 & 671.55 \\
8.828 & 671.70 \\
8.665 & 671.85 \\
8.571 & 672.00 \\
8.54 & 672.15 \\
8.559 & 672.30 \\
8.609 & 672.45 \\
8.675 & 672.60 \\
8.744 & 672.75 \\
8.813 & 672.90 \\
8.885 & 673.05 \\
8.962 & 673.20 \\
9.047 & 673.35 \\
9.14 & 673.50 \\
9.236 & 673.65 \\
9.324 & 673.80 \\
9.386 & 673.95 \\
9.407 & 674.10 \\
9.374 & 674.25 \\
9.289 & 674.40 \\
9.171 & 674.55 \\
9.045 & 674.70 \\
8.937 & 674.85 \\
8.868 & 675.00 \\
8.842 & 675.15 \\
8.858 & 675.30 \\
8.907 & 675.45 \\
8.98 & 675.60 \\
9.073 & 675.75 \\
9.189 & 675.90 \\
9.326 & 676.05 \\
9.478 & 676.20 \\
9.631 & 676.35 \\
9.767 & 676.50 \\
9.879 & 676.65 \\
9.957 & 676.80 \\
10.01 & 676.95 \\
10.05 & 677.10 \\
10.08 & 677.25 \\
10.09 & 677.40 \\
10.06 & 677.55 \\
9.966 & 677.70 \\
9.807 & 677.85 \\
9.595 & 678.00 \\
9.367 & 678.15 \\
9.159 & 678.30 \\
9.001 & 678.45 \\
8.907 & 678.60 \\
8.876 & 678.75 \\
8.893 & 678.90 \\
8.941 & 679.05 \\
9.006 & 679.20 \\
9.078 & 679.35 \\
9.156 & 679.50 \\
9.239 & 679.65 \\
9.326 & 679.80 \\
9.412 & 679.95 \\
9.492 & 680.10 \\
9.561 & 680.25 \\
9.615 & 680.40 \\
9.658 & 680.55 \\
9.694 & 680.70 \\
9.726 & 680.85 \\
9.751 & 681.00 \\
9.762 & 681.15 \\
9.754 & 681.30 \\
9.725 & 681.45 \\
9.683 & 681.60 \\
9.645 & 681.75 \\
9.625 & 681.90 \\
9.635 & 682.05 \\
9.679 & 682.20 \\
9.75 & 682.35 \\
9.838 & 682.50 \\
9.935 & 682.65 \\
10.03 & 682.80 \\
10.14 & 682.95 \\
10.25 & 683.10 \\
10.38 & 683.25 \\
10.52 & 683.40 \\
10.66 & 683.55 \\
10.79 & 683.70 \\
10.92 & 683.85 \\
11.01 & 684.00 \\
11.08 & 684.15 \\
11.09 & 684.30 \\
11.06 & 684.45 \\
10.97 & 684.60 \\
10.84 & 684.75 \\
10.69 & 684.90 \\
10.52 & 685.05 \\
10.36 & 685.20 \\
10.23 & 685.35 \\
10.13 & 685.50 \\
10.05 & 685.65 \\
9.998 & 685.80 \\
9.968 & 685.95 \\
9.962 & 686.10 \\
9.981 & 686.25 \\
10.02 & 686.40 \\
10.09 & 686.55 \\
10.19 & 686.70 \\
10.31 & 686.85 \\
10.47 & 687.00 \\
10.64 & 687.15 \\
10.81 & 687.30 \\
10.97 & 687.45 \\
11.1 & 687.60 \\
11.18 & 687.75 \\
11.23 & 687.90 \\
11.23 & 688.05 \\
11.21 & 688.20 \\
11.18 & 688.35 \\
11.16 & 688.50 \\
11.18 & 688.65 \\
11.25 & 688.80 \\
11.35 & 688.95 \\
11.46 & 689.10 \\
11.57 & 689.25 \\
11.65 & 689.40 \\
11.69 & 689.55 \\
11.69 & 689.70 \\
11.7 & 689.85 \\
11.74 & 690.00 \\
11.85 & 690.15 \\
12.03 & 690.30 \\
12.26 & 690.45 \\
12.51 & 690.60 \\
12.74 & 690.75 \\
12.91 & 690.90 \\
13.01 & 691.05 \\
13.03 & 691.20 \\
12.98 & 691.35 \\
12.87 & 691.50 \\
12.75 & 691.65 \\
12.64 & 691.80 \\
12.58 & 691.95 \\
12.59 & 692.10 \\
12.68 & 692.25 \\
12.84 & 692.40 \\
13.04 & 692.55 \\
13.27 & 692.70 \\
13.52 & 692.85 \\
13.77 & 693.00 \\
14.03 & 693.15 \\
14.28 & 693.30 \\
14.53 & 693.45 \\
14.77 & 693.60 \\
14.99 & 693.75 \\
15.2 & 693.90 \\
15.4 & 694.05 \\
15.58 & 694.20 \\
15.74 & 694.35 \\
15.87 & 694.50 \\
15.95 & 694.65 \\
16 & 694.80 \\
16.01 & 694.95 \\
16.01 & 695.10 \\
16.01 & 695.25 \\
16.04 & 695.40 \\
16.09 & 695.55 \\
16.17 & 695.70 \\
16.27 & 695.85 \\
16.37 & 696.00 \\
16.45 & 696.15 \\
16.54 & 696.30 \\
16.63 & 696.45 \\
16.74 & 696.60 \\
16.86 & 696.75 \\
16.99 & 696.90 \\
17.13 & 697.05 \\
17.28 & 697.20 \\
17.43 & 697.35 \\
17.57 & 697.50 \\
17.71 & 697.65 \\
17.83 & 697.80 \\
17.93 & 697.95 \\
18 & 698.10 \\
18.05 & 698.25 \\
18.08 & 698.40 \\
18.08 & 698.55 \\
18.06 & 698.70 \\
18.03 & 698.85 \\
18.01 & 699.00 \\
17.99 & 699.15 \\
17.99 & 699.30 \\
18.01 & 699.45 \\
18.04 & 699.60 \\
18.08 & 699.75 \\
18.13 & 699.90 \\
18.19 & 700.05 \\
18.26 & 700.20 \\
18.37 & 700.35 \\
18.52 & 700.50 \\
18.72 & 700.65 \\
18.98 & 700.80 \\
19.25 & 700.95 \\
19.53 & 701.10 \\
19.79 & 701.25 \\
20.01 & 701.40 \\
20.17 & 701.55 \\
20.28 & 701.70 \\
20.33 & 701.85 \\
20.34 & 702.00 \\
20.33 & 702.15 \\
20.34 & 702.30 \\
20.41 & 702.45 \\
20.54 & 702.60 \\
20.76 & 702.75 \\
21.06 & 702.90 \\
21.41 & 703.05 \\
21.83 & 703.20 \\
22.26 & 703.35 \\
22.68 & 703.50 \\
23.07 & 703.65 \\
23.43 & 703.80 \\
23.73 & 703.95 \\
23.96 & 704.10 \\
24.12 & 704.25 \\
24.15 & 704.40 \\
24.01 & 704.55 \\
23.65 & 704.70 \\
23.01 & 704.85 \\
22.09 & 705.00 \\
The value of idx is 1.28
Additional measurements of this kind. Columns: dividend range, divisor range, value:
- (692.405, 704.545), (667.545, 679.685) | 1.95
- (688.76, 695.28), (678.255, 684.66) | 1.37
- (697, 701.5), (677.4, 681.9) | 1.93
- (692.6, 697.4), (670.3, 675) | 1.72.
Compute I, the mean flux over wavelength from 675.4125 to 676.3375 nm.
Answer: 9.2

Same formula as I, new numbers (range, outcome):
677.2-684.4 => 9.78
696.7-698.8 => 17.7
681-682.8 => 9.74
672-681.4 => 9.3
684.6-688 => 10.5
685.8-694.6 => 12.3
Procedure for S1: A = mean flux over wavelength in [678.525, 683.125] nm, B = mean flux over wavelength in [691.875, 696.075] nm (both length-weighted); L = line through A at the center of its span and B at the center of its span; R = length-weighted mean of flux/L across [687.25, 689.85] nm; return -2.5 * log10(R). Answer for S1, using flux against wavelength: 0.122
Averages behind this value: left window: 9.53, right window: 14.8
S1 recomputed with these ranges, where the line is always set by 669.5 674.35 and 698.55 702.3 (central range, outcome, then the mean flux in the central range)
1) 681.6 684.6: 0.25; 10.3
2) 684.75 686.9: 0.34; 10.2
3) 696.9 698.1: 0.02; 17.5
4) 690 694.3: 0.20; 13.4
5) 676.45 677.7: 0.10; 9.99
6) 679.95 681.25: 0.25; 9.65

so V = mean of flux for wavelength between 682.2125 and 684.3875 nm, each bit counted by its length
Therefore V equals 10.4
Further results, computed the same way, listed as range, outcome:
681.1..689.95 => 10.6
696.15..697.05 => 16.8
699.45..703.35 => 19.7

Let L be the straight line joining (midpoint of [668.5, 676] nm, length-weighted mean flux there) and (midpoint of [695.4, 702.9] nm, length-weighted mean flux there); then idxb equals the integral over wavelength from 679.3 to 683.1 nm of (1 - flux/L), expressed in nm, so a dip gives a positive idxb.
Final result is 0.79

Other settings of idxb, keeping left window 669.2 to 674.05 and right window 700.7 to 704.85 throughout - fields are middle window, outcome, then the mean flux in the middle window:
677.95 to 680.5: 0.62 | 9.21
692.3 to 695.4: 0.54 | 14.9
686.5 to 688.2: 0.51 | 10.8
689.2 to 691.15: 0.52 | 12.1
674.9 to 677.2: 0.32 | 9.39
